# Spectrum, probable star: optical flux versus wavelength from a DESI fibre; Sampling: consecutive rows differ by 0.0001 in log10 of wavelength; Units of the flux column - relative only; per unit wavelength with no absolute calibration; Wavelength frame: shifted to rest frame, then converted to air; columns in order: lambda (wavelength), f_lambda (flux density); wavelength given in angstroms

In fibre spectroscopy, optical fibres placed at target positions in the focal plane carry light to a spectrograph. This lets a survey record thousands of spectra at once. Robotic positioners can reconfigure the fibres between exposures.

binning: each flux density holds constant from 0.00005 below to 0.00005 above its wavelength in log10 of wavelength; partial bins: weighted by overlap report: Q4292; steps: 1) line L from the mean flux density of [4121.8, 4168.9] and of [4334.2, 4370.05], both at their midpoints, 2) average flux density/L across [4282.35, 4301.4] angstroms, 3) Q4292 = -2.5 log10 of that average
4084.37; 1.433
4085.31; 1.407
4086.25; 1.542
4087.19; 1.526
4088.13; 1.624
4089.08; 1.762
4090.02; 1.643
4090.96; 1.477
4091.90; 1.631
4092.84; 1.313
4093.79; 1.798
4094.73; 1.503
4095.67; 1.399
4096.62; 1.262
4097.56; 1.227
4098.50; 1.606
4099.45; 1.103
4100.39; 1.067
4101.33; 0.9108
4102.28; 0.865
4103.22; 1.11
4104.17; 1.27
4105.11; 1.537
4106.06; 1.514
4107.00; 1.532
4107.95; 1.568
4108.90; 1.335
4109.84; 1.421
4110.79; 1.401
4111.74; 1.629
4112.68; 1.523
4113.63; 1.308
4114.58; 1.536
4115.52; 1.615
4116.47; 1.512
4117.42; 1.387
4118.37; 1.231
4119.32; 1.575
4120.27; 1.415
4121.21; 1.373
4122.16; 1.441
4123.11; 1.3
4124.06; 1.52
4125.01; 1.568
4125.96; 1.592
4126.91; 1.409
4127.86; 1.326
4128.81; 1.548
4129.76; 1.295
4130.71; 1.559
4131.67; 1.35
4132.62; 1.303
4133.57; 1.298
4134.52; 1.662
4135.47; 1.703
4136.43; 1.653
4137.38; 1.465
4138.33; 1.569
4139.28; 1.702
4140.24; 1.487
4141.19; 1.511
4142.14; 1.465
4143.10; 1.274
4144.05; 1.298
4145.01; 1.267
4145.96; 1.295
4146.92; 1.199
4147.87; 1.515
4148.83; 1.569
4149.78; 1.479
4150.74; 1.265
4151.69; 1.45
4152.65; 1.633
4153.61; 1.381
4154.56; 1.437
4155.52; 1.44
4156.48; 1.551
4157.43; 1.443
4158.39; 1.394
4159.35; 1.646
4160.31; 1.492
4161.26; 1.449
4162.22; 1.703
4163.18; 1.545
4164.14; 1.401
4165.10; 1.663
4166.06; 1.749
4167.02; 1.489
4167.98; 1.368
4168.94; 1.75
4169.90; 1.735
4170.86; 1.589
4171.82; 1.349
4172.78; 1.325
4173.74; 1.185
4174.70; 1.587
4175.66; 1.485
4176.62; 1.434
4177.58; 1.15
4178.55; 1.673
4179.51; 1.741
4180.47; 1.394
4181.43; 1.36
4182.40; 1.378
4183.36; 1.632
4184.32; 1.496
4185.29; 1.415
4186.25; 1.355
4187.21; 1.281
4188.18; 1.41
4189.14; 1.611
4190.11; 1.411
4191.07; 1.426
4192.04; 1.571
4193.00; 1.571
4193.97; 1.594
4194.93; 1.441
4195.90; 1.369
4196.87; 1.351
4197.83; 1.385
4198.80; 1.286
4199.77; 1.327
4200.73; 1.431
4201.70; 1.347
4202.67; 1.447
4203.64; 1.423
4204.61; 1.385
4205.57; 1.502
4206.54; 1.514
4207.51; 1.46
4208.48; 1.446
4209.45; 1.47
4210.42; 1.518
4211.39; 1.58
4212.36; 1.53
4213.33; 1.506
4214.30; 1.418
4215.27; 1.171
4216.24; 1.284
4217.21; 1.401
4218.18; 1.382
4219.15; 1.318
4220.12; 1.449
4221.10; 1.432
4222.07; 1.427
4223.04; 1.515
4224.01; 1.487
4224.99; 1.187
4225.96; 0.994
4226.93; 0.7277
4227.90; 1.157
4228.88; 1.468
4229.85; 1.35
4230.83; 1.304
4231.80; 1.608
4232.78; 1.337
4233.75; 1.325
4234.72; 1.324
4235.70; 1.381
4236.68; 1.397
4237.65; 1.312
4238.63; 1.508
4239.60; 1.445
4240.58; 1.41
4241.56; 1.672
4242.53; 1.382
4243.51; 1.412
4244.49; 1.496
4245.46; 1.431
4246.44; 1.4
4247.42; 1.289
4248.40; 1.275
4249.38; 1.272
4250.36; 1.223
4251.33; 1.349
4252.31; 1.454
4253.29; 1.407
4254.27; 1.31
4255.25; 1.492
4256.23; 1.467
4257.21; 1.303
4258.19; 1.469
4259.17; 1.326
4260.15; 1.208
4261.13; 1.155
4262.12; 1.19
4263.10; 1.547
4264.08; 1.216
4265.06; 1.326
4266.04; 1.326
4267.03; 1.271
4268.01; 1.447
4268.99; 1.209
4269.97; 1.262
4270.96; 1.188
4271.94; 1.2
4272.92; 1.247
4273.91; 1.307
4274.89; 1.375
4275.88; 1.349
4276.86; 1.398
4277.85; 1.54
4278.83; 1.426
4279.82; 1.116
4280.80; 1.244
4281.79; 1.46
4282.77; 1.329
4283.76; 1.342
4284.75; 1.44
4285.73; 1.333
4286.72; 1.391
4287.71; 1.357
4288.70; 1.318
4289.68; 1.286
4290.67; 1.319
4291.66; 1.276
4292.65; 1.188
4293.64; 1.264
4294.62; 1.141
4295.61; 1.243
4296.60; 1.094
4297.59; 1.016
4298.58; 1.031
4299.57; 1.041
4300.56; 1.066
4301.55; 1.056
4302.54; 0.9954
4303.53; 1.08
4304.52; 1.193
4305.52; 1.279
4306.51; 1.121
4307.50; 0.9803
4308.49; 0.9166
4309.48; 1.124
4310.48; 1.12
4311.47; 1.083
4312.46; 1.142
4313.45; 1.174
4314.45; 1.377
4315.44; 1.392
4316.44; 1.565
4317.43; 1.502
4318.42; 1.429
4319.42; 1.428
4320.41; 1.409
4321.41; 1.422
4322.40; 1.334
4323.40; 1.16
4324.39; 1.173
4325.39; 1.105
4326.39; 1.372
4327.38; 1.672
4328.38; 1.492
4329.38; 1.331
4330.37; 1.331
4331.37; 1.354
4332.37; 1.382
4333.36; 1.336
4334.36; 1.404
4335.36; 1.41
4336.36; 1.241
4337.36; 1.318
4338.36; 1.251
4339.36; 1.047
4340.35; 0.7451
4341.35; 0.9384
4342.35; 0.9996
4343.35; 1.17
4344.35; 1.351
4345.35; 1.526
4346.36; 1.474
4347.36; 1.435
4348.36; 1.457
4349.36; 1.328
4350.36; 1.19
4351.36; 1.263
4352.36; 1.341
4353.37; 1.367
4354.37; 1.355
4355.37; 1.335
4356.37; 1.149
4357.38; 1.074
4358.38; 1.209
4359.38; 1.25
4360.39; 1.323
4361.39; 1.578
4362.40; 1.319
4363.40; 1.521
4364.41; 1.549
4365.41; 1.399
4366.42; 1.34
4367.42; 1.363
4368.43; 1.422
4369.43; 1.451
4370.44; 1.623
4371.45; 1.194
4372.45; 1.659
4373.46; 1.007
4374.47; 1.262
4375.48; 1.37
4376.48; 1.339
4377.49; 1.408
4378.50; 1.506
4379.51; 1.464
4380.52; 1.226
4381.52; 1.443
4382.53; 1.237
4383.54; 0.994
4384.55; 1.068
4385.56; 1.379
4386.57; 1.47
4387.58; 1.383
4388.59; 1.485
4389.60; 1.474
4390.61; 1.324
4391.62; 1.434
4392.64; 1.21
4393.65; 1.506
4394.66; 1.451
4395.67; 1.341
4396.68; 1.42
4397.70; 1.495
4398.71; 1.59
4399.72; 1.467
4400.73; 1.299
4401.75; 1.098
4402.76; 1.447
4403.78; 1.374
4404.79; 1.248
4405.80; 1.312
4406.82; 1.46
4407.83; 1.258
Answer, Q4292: 0.10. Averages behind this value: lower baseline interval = 1.47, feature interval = 1.23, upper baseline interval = 1.3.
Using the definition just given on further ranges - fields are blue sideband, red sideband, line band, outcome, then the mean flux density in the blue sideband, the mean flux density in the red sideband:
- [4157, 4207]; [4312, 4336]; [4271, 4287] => 0.045 mag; 1.47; 1.36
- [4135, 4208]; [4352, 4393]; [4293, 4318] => 0.194 mag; 1.47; 1.35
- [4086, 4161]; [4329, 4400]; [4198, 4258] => 0.010 mag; 1.44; 1.34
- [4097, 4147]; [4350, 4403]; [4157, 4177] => -0.085 mag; 1.41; 1.36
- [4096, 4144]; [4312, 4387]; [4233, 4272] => 0.008 mag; 1.42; 1.33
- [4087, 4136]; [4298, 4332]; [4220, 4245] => -0.038 mag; 1.43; 1.24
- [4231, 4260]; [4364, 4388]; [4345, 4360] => 0.039 mag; 1.39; 1.36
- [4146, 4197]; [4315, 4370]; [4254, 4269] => 0.053 mag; 1.48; 1.33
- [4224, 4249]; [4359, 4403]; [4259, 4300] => 0.062 mag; 1.35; 1.38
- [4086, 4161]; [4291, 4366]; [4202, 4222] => -0.053 mag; 1.44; 1.26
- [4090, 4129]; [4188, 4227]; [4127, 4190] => -0.046 mag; 1.41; 1.41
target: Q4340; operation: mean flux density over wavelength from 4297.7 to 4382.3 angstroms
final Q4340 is 1.29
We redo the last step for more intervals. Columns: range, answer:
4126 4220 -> 1.46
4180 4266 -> 1.39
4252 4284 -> 1.33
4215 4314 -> 1.29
